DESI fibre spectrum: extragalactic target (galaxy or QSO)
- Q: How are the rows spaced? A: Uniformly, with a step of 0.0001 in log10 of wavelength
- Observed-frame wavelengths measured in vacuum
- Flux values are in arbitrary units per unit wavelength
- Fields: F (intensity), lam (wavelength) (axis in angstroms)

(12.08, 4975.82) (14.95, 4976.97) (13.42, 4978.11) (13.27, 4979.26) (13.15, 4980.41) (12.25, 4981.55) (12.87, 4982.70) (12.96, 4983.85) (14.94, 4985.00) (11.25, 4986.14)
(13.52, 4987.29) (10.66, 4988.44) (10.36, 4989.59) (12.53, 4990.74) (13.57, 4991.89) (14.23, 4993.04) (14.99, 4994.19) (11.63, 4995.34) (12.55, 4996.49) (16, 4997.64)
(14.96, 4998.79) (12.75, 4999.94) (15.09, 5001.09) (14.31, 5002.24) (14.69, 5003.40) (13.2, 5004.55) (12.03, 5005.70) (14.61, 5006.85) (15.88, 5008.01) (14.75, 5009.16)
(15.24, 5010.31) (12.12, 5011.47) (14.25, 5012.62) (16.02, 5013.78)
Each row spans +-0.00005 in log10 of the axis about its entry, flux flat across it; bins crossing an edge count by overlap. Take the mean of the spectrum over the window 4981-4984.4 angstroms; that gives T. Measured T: 12.7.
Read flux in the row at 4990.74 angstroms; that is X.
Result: 12.53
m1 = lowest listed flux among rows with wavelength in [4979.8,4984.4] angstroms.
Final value 12.25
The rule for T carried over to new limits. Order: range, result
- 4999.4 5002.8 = 14.1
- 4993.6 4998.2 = 13.8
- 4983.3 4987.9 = 13.2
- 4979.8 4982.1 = 12.7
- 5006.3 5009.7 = 15.1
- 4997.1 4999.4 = 15.4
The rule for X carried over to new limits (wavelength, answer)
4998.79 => 14.96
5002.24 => 14.31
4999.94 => 12.75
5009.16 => 14.75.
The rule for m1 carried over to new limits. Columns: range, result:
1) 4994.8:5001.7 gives 11.63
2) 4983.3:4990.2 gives 10.36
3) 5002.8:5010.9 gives 12.03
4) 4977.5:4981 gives 13.15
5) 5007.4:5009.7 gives 14.75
